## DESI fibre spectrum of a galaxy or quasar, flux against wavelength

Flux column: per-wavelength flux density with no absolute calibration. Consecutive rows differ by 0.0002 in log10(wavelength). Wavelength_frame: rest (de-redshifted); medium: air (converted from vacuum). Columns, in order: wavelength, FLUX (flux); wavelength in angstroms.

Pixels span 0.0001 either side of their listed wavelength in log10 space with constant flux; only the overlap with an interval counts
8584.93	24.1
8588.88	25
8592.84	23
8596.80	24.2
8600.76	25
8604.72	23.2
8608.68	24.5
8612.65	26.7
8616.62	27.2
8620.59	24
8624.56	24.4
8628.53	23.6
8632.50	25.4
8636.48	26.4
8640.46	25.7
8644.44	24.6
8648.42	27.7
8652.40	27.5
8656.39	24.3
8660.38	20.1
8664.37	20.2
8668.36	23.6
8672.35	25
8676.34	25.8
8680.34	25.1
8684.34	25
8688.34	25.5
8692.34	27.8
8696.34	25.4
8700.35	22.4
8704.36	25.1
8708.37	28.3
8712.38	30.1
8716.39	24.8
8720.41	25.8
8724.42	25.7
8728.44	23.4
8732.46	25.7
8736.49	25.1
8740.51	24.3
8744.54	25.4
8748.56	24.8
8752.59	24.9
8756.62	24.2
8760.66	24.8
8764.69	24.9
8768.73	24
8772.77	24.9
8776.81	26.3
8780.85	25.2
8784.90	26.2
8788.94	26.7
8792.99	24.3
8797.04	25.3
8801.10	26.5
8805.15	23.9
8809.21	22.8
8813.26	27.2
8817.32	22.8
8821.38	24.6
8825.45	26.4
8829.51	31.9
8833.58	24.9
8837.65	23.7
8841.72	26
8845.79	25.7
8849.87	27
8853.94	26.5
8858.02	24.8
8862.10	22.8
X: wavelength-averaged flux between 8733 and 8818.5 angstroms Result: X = 25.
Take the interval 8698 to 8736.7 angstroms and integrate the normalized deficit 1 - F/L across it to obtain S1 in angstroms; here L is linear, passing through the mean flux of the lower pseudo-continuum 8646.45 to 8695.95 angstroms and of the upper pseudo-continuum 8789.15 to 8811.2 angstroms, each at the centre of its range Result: -1.4 angstroms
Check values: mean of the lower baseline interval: 24.8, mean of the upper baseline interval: 24.7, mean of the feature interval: 25.7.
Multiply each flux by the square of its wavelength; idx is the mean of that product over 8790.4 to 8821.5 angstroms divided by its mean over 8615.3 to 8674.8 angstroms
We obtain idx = 1.04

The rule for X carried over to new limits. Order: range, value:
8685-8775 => 25.3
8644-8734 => 25.2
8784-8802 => 25.7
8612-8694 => 25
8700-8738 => 25.8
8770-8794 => 25.6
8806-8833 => 25.8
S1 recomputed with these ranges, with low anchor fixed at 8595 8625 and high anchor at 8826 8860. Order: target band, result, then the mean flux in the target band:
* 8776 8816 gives 1.03 angstroms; 25.4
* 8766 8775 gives 0.47 angstroms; 24.5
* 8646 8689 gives 1.32 angstroms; 24.5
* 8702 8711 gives -0.44 angstroms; 26.8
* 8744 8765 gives 0.82 angstroms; 24.8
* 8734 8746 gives 0.36 angstroms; 24.9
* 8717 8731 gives 0.34 angstroms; 25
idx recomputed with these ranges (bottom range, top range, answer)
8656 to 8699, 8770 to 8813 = 1.07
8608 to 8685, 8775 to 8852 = 1.07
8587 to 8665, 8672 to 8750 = 1.05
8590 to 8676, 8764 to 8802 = 1.07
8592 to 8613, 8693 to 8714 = 1.11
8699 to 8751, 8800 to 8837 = 1.03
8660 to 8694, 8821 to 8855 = 1.12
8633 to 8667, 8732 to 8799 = 1.05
